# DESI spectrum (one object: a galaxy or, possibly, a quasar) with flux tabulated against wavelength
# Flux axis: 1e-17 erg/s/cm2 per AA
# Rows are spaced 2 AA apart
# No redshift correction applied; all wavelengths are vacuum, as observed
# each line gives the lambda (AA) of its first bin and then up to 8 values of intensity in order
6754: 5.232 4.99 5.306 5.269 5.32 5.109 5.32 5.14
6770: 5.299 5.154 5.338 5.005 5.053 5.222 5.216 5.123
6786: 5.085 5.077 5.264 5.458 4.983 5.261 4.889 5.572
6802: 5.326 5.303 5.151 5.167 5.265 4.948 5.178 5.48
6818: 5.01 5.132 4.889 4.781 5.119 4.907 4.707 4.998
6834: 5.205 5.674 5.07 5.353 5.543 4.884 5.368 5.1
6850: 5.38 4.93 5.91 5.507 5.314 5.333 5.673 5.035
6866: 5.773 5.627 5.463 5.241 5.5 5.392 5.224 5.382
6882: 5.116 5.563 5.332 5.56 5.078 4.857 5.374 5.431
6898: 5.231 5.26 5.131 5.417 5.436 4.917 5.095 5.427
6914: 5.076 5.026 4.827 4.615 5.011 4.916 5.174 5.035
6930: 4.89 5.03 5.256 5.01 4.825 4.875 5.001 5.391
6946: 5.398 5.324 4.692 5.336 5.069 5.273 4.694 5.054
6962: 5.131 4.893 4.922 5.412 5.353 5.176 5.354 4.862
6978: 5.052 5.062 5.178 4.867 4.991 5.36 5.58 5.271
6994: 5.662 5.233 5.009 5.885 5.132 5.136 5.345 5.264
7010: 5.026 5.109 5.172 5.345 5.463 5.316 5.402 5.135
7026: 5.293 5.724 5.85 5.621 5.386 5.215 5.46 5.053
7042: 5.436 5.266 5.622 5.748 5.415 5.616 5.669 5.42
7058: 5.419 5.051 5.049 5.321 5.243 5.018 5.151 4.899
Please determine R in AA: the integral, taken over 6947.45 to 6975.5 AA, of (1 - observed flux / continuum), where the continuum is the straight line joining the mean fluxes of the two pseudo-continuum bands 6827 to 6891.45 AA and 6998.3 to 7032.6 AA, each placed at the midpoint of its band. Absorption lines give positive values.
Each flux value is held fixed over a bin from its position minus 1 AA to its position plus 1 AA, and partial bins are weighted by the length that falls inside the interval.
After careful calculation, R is 1.2 AA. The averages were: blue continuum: 5.31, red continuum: 5.36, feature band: 5.11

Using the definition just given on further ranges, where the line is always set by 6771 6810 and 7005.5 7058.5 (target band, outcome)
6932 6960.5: 1.3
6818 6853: 0.8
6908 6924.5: 0.9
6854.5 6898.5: -0.9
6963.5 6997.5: 1.0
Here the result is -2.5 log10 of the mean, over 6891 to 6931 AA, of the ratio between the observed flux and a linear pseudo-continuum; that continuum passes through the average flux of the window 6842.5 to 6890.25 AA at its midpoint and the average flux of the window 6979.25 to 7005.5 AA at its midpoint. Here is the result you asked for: 0.05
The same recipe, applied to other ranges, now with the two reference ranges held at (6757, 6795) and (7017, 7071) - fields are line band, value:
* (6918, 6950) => 0.06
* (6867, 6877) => -0.04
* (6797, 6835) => 0.02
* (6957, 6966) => 0.08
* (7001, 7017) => 0.03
